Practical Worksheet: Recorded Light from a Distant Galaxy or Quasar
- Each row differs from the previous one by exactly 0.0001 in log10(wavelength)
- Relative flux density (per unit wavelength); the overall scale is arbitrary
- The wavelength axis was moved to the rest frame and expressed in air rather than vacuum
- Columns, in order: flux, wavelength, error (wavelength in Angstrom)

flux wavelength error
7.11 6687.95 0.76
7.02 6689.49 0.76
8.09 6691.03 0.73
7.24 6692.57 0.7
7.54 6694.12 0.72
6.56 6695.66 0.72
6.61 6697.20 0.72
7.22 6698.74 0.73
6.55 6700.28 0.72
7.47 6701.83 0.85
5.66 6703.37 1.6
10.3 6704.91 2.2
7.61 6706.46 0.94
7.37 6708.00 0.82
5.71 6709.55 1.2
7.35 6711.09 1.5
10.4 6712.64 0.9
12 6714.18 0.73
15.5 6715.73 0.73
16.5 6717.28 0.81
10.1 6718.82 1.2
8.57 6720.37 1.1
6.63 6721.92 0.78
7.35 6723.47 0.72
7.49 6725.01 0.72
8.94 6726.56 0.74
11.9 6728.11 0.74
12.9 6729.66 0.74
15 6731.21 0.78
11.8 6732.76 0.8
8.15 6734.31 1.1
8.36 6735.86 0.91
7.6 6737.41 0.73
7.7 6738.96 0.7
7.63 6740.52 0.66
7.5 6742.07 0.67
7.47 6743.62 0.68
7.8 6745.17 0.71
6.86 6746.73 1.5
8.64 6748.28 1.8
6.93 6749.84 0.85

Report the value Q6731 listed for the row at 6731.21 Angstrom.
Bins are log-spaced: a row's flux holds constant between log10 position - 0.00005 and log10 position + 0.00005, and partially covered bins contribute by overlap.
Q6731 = 15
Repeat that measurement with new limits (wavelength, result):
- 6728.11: 11.9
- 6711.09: 7.35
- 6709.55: 5.71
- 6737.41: 7.6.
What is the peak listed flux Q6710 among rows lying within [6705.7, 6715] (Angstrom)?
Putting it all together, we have 12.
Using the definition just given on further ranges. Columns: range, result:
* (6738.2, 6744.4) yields 7.7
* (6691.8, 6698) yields 7.54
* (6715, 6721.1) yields 16.5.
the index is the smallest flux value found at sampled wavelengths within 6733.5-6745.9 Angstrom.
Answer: 7.47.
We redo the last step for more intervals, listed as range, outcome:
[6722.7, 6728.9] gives 7.35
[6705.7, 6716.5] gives 5.71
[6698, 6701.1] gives 6.55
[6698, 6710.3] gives 5.66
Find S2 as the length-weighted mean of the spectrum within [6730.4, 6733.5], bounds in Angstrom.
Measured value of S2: 13.4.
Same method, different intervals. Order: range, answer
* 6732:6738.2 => 8.97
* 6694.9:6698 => 6.6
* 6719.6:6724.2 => 7.51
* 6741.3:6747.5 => 7.41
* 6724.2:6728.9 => 9.45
